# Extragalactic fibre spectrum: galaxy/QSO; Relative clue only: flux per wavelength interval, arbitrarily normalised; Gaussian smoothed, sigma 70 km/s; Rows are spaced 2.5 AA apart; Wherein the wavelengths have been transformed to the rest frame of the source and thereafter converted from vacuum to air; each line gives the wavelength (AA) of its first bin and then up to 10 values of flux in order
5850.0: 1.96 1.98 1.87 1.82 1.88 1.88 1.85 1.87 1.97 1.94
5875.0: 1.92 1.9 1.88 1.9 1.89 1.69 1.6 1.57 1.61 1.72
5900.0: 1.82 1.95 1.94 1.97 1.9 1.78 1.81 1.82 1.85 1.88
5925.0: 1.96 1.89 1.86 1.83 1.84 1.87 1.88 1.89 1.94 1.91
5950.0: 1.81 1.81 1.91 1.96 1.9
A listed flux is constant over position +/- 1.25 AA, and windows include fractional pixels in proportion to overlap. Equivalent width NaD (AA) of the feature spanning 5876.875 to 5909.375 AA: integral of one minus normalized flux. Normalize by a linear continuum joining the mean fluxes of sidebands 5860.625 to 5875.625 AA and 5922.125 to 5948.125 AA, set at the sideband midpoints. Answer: 1.6 AA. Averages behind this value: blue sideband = 1.9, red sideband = 1.89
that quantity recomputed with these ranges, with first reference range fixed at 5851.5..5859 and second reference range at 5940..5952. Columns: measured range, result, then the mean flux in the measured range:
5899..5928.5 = 0.0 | 1.88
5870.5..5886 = -0.2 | 1.91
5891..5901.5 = 1.1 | 1.68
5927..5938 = 0.2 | 1.86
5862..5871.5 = 0.0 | 1.89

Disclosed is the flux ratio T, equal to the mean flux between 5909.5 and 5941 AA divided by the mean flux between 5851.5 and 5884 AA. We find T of 0.98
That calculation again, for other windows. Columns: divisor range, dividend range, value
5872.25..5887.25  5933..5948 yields 1.00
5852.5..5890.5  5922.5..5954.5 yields 1.00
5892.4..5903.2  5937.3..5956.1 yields 1.08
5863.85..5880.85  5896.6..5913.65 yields 0.98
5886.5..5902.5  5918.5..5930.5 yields 1.12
